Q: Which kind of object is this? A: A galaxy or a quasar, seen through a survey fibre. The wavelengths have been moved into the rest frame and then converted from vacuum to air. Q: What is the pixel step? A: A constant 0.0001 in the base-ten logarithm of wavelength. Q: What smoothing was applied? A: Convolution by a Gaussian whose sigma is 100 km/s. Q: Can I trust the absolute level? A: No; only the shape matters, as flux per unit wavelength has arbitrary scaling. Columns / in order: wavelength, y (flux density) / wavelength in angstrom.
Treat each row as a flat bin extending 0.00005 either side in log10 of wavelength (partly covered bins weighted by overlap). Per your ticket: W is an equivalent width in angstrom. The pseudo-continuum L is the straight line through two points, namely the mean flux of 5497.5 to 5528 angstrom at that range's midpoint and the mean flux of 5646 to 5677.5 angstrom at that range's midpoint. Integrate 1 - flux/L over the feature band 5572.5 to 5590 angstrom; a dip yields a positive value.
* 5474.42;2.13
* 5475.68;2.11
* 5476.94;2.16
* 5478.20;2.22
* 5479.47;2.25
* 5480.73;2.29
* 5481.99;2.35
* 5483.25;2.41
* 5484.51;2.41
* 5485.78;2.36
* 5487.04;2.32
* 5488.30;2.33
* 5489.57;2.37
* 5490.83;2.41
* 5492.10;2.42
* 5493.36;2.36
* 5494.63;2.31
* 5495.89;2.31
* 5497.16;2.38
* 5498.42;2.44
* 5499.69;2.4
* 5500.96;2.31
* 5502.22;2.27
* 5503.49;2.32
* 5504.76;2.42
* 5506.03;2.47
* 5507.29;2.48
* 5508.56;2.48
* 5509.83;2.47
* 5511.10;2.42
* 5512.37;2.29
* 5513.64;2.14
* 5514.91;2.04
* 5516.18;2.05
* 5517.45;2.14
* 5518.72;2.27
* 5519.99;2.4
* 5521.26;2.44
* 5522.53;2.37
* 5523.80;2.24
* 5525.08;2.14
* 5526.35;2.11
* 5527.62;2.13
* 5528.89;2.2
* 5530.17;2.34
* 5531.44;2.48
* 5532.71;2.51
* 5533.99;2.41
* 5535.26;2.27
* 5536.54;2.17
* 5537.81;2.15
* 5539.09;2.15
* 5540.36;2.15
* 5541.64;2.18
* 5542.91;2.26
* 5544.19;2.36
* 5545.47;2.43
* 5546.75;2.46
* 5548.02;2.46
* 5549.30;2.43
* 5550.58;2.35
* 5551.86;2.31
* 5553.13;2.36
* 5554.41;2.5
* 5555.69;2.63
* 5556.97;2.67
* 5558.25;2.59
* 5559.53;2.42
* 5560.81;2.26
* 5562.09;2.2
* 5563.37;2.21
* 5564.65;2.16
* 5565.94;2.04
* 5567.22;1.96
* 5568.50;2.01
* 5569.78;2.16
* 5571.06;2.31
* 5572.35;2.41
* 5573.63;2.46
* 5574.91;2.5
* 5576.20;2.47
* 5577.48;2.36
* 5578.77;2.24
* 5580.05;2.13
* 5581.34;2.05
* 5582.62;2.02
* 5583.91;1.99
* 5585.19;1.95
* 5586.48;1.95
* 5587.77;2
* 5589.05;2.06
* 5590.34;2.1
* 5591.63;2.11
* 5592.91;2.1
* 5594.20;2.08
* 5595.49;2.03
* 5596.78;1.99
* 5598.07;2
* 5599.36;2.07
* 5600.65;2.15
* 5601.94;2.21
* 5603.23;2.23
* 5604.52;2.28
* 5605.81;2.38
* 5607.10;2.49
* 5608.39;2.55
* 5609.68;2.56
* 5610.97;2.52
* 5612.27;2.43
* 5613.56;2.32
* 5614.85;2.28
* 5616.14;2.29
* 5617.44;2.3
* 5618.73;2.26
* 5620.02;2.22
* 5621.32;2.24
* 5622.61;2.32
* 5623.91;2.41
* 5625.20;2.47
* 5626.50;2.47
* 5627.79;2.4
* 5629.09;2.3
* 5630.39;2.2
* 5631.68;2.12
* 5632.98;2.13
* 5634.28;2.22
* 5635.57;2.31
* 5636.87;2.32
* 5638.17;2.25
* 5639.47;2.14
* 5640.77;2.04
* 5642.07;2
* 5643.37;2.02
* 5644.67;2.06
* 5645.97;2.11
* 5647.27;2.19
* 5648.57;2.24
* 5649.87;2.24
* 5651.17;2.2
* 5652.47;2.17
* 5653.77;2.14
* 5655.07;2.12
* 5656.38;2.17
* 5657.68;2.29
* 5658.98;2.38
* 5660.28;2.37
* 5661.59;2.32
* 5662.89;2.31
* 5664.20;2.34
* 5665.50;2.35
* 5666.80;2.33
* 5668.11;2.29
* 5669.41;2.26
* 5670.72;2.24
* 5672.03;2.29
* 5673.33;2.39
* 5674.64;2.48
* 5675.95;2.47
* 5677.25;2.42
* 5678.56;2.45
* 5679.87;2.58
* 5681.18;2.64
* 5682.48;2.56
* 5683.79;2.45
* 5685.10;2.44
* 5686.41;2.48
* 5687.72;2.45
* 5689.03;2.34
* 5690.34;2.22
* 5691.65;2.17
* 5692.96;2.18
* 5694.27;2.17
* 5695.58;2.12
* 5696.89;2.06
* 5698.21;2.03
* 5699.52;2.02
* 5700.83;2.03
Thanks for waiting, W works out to 0.9 angstrom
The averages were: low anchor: 2.3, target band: 2.17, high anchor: 2.29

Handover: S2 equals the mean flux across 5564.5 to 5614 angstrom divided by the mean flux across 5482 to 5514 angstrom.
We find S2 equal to 0.9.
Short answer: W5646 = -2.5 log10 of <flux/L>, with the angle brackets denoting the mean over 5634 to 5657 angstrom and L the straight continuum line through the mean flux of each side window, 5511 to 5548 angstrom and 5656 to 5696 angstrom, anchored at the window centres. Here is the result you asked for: 0.08 mag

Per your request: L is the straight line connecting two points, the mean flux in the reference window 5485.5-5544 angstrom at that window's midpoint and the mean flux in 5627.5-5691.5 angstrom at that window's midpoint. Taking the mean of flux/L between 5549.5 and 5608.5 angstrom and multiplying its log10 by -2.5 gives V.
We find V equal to 0.03 mag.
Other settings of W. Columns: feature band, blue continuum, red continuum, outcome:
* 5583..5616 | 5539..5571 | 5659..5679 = 1.91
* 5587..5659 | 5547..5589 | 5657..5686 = 3.38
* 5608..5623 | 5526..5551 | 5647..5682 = -0.25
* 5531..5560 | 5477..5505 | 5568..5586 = -1.47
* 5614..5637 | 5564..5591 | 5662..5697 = -0.42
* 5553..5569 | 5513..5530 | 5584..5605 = -1.28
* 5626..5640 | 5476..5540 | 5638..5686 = 0.22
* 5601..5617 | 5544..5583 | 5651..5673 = -0.52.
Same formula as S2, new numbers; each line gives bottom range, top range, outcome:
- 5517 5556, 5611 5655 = 0.97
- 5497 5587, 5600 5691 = 1.01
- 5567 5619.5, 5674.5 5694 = 1.09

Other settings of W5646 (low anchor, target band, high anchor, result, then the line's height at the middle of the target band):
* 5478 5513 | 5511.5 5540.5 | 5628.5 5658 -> 0.04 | 2.33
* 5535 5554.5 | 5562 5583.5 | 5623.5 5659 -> 0.03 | 2.28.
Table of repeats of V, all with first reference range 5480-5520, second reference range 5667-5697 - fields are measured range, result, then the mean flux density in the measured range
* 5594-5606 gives 0.104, 2.13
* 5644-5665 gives 0.060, 2.23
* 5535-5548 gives 0.035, 2.27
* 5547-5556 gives -0.039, 2.43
